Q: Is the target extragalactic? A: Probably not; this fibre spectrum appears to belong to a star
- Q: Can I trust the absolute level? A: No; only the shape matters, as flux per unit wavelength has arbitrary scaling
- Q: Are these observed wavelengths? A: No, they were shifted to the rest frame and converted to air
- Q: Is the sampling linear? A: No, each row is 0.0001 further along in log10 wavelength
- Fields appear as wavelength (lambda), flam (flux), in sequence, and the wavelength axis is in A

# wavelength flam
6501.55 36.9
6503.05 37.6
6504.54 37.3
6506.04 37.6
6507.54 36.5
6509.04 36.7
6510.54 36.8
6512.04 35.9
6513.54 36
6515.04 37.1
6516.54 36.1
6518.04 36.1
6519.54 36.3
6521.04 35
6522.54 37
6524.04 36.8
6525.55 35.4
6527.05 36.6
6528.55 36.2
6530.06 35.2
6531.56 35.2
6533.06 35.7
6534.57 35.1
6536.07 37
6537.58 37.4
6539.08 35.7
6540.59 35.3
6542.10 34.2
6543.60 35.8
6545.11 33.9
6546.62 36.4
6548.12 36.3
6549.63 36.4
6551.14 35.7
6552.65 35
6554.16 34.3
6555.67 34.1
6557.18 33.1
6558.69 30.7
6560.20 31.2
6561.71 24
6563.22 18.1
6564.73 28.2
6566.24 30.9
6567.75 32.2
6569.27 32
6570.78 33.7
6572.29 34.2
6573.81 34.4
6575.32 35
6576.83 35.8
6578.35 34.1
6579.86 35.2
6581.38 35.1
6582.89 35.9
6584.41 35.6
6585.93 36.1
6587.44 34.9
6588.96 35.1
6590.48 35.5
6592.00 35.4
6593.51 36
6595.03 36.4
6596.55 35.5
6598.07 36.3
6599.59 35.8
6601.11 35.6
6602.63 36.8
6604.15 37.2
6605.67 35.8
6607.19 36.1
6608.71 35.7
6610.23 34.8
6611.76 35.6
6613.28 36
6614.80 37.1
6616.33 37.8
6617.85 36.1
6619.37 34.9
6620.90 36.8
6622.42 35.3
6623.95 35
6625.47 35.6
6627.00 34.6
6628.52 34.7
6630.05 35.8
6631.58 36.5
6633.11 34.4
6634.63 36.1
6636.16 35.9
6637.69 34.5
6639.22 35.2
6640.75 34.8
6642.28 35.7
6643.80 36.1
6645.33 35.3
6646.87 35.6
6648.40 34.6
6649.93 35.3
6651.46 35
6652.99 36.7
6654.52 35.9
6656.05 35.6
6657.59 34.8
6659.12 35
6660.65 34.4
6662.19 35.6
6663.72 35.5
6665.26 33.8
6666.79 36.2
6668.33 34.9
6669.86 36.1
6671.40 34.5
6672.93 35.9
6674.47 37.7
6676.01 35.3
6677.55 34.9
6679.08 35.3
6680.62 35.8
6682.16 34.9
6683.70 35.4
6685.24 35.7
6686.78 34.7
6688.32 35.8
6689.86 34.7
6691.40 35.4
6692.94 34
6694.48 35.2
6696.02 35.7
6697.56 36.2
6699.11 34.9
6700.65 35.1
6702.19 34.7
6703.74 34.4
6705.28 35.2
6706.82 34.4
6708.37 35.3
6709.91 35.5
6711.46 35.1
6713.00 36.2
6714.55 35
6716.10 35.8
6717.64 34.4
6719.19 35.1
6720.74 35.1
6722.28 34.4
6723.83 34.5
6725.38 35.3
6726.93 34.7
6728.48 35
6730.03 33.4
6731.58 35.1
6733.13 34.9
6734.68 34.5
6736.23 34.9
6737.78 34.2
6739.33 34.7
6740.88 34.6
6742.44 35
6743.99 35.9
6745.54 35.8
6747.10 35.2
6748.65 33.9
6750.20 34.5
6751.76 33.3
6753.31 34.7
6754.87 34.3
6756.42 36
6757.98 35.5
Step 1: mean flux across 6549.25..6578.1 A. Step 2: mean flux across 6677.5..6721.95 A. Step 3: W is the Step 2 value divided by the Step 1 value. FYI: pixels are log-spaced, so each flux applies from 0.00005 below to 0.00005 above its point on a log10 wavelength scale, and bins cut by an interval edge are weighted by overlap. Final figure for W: 1.10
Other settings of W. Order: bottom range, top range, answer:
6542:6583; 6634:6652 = 1.07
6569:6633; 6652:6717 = 0.99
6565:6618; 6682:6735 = 0.99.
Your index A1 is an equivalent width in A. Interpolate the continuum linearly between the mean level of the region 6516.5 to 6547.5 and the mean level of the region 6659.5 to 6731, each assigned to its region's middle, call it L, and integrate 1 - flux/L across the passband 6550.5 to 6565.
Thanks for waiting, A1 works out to 2.13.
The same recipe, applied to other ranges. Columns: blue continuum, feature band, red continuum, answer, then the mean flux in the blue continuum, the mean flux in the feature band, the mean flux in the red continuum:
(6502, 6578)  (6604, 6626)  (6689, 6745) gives -0.77 A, 34.6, 36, 35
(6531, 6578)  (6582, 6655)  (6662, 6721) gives -2.98 A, 33.4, 35.7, 35.3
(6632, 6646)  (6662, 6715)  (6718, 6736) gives -0.42 A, 35.4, 35.3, 34.7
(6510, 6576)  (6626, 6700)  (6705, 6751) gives -1.42 A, 34.3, 35.3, 34.9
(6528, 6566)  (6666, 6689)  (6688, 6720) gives -0.44 A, 33.6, 35.5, 35.1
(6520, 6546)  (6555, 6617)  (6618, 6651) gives 2.48 A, 35.7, 34.1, 35.4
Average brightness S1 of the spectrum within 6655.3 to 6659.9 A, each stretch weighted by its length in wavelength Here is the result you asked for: 35.1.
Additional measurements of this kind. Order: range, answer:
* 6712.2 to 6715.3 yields 35.6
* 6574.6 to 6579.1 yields 35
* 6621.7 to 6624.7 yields 35.1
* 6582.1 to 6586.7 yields 35.9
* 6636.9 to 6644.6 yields 35.3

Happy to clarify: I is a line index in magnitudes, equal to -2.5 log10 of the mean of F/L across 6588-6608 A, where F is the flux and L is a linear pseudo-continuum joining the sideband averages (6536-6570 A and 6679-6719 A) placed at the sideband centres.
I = -0.074 mag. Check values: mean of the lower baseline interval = 32.9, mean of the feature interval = 36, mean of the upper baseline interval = 35.2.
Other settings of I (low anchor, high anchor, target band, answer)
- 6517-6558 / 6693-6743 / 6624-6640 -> 0.00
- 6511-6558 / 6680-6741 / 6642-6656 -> -0.01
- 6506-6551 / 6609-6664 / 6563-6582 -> 0.10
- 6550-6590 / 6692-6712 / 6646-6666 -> -0.03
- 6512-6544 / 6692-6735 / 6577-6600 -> 0.00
